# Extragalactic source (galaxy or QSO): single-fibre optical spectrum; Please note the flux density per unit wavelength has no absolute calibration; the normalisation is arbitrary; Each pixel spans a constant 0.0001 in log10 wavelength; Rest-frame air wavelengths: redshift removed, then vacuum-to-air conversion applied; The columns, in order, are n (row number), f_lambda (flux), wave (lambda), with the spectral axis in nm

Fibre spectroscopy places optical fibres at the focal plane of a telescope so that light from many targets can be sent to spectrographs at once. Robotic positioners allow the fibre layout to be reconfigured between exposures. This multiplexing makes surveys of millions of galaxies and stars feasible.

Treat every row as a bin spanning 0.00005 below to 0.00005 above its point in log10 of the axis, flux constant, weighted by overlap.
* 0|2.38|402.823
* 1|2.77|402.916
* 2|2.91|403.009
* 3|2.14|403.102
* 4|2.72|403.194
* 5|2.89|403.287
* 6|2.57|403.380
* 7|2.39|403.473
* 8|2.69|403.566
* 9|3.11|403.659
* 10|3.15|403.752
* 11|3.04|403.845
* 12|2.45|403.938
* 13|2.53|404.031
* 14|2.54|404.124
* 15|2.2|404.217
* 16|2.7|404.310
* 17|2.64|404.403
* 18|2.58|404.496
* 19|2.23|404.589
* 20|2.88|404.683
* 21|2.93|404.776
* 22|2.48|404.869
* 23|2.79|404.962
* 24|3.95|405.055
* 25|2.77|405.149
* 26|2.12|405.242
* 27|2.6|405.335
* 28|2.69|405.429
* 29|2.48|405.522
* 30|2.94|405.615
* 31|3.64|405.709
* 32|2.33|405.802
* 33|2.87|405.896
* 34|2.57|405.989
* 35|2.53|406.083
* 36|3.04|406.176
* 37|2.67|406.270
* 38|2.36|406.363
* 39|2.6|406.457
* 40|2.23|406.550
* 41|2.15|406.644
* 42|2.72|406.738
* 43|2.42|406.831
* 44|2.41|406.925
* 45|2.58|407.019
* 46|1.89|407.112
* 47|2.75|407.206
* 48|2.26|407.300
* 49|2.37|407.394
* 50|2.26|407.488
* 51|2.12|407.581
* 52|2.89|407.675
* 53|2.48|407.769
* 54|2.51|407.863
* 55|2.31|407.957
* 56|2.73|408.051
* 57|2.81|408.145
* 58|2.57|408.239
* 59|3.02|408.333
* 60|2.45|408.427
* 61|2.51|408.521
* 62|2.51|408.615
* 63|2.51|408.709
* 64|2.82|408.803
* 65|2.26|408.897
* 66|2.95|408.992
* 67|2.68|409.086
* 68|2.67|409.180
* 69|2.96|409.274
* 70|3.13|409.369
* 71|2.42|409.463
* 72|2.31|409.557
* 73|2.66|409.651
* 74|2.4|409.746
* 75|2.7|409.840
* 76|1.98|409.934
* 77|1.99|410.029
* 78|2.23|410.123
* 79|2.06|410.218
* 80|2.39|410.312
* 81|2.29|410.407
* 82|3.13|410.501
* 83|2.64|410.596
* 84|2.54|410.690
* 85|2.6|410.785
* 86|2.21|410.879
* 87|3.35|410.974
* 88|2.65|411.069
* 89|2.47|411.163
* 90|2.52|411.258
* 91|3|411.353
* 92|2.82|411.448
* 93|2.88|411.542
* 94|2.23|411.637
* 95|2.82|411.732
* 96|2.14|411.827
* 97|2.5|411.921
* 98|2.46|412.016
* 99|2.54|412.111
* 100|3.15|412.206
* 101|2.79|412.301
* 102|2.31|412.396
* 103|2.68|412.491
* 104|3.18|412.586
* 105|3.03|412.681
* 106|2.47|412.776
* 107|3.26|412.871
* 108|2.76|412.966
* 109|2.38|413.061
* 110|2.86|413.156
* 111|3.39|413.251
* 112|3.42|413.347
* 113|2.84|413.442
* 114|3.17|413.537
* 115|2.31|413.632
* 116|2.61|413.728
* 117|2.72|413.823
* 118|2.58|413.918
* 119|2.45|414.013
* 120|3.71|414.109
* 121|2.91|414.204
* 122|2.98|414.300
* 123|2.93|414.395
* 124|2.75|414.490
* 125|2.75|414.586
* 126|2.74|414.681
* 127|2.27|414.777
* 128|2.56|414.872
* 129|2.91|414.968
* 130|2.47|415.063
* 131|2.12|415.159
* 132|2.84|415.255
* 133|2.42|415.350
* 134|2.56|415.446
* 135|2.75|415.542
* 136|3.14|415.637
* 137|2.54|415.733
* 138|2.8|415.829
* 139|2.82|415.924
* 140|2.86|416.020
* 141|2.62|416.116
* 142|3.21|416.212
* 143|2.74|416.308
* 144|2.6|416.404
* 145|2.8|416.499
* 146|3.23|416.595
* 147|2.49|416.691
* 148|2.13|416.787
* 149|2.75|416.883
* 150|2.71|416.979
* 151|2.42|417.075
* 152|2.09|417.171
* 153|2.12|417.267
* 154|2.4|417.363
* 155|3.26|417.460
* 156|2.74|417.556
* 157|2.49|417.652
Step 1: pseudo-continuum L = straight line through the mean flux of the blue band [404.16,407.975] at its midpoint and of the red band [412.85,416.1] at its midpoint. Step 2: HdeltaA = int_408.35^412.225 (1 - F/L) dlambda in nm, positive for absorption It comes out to 0.156 nm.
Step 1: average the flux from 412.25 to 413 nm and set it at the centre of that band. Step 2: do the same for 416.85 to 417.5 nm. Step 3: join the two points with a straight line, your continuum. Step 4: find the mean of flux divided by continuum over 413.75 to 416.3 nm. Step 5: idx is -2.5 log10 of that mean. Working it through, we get -0.035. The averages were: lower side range 2.81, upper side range 2.52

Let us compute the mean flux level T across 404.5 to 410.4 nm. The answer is 2.57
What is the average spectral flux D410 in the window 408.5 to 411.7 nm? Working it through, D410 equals 2.57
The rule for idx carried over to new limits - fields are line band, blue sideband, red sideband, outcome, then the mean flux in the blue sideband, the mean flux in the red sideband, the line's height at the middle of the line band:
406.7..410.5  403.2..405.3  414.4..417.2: 0.08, 2.71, 2.67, 2.69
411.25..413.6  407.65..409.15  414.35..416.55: -0.05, 2.62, 2.71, 2.67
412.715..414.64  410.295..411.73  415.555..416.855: -0.06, 2.66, 2.77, 2.71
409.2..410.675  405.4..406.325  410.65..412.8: 0.09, 2.78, 2.67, 2.7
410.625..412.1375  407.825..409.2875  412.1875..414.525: 0.06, 2.64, 2.86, 2.77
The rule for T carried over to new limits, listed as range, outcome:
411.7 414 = 2.76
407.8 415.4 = 2.66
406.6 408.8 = 2.5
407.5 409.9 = 2.61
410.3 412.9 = 2.68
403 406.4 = 2.71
